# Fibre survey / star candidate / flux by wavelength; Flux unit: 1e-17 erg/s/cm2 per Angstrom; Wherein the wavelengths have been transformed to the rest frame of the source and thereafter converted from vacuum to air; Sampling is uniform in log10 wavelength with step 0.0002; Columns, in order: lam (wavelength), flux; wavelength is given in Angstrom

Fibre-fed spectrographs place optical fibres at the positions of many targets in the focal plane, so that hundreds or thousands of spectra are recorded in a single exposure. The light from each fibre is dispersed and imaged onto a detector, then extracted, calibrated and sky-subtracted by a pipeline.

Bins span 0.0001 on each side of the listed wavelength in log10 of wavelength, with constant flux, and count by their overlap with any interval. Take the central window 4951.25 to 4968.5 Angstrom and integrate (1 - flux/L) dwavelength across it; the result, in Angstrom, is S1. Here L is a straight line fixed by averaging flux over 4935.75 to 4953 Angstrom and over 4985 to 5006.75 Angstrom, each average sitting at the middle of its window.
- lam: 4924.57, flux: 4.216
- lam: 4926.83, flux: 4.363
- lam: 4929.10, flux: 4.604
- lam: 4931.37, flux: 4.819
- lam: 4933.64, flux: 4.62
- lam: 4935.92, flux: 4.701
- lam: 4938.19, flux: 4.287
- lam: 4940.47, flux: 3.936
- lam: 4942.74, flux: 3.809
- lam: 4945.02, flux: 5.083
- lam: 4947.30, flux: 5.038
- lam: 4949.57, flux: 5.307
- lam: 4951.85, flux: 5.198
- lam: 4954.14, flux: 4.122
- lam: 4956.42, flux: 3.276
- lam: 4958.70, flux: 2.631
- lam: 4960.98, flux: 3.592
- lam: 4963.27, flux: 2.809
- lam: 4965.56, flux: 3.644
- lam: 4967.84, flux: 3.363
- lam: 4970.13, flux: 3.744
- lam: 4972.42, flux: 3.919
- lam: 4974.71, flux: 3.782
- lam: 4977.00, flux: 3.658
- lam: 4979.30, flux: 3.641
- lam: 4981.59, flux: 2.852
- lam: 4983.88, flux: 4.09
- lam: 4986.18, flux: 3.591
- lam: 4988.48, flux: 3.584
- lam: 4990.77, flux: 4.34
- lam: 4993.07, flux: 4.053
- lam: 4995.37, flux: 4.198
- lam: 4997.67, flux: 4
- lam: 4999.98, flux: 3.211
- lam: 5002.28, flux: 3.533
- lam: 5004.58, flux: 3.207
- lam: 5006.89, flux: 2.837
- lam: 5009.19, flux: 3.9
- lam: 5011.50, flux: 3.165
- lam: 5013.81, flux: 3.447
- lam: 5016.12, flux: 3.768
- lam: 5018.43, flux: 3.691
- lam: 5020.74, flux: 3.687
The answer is 3.35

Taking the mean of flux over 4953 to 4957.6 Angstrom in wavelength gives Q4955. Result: 3.69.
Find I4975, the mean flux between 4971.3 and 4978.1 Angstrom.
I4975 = 3.79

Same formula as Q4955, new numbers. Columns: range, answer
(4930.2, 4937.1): 4.71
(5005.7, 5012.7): 3.3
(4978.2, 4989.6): 3.55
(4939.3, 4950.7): 4.64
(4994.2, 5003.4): 3.74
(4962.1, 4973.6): 3.5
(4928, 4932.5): 4.71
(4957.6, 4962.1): 3.12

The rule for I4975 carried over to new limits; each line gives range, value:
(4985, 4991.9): 3.84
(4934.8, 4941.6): 4.31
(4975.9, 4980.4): 3.64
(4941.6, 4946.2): 4.45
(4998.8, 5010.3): 3.34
